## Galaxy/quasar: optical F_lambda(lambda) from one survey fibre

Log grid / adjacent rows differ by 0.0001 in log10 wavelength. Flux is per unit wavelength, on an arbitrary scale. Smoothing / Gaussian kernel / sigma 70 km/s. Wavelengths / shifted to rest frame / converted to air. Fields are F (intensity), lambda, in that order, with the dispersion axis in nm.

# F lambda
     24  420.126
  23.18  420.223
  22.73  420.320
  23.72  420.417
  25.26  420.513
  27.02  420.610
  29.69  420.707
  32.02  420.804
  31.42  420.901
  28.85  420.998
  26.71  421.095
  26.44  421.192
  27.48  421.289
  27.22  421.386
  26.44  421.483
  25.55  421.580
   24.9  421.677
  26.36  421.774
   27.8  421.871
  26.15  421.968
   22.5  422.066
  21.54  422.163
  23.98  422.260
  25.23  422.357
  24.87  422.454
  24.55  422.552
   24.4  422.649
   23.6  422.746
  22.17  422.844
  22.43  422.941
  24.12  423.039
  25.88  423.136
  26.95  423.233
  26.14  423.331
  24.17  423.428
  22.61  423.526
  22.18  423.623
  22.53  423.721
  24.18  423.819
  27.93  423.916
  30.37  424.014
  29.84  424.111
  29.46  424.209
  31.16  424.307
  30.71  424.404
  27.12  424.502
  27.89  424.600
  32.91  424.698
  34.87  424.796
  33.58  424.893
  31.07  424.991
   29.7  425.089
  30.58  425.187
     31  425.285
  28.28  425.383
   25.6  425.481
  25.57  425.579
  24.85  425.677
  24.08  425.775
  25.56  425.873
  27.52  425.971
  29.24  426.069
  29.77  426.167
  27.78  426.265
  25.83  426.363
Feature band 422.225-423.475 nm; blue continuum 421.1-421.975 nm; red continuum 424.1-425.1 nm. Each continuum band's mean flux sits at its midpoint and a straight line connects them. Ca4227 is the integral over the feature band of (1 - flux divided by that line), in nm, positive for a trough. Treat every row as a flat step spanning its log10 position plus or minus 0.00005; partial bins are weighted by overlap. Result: 0.17 nm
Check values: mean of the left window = 26.5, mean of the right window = 30.8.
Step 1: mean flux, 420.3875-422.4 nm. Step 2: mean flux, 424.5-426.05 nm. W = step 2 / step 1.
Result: 1.09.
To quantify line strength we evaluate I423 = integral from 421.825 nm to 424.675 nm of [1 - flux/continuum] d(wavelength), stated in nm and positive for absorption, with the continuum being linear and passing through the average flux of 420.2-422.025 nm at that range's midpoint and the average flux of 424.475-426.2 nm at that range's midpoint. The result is 0.22 nm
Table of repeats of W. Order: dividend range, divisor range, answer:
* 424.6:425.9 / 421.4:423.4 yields 1.17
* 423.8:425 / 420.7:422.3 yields 1.13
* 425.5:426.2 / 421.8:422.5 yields 1.08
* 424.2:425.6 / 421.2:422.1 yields 1.15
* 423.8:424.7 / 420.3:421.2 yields 1.06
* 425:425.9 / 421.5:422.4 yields 1.10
